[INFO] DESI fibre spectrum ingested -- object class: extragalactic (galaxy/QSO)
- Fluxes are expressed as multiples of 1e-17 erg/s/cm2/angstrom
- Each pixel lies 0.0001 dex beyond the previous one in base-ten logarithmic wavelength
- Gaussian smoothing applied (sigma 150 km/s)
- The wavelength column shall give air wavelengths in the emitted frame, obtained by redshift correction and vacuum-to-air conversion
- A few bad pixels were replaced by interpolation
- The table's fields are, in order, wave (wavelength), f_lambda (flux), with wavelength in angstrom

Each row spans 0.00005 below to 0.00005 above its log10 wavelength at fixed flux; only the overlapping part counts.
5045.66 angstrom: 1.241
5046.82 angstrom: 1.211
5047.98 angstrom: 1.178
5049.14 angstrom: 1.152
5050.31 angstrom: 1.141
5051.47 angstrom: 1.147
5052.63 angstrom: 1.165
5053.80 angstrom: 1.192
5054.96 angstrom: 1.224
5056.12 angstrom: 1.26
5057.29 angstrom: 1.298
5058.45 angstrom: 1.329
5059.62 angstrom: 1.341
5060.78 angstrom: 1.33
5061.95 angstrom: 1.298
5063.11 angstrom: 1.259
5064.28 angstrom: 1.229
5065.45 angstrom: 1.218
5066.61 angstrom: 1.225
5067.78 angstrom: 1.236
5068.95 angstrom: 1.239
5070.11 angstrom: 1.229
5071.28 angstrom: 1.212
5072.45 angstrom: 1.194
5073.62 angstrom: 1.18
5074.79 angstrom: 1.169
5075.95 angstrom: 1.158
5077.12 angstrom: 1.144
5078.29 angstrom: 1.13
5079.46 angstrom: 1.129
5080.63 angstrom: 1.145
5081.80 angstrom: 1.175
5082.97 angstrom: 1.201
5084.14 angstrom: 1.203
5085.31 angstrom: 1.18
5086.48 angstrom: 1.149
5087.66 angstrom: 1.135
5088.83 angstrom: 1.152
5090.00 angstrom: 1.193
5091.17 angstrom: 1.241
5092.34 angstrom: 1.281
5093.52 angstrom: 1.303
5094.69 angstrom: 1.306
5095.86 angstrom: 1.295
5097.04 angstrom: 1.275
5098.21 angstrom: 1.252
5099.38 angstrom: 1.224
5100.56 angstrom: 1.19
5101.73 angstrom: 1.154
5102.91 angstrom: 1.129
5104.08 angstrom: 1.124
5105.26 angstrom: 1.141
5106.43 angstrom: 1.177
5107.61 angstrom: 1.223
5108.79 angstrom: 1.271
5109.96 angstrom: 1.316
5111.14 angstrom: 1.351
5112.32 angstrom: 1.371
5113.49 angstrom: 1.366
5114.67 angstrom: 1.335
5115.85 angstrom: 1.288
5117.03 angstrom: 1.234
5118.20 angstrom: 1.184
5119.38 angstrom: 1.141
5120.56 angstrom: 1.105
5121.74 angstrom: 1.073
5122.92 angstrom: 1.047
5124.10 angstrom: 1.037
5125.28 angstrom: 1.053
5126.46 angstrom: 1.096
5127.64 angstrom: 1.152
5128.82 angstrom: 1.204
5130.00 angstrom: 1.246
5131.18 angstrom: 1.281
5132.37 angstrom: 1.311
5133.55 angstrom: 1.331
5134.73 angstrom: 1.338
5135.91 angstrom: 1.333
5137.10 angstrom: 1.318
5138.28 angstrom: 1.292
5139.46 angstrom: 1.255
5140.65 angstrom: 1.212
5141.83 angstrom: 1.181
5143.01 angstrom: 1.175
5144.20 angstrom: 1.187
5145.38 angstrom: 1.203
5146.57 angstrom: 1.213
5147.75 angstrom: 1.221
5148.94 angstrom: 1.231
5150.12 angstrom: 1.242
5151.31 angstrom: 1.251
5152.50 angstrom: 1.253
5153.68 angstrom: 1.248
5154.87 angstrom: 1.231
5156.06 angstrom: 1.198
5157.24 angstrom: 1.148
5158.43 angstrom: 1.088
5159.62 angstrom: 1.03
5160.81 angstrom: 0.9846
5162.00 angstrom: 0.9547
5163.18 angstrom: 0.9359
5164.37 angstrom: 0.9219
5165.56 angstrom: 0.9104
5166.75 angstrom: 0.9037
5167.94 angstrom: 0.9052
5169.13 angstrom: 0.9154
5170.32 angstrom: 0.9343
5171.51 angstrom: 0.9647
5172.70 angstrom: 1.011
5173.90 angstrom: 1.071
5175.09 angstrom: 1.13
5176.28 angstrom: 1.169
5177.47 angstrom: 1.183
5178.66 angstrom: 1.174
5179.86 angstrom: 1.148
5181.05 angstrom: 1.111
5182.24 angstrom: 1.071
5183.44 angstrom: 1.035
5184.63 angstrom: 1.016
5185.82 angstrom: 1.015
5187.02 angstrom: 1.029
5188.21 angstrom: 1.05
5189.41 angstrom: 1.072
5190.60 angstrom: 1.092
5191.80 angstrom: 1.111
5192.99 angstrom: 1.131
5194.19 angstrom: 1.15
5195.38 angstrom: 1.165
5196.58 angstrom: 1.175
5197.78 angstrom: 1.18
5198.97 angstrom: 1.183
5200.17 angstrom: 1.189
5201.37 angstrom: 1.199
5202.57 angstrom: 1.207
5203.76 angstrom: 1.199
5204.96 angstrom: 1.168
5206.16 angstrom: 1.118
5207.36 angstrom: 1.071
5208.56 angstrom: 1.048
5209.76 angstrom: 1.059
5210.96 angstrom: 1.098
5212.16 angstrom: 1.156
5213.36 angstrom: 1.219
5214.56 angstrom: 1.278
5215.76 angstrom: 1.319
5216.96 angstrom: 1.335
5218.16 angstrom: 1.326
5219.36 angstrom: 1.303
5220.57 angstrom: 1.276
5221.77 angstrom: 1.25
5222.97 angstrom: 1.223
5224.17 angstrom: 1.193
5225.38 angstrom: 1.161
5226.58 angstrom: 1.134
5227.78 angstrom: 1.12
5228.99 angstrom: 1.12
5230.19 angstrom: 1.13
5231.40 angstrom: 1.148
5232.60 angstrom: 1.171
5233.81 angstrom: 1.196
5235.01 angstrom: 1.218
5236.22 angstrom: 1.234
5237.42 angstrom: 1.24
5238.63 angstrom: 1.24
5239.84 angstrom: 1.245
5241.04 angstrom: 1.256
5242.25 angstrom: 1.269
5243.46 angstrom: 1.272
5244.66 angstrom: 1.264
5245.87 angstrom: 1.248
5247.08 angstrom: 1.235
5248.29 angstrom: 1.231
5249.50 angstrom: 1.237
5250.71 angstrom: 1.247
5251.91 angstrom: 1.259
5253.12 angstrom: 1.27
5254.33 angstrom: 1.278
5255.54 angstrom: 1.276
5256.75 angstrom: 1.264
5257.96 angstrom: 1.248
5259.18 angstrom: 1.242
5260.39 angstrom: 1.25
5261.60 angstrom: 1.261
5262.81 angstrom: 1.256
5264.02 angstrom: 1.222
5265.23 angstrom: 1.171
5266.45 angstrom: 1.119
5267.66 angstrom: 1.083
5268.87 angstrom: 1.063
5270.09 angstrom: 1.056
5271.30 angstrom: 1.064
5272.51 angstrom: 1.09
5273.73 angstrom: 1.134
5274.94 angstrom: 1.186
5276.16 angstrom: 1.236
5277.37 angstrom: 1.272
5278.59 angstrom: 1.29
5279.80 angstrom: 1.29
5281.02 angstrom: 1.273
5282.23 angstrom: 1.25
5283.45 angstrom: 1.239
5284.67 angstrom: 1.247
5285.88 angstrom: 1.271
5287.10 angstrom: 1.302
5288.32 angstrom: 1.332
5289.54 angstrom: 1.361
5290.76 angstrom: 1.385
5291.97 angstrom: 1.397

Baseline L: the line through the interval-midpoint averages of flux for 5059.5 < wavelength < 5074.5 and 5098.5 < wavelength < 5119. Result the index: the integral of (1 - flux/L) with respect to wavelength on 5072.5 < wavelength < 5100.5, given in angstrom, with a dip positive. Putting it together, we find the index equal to 0.9 angstrom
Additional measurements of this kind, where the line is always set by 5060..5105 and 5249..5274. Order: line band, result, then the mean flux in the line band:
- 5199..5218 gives 0.3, 1.18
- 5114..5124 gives 0.3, 1.17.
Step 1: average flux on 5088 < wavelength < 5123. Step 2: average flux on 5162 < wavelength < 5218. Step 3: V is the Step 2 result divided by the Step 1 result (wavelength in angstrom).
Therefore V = 0.9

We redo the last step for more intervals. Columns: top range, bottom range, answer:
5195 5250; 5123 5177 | 1.06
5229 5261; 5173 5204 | 1.10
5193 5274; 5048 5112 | 0.99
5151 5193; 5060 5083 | 0.88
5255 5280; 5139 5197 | 1.08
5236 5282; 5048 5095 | 1.01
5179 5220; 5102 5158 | 0.94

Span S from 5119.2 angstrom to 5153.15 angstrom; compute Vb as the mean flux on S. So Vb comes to 1.21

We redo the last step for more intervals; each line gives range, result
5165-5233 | 1.13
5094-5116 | 1.25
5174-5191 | 1.09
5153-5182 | 1.05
